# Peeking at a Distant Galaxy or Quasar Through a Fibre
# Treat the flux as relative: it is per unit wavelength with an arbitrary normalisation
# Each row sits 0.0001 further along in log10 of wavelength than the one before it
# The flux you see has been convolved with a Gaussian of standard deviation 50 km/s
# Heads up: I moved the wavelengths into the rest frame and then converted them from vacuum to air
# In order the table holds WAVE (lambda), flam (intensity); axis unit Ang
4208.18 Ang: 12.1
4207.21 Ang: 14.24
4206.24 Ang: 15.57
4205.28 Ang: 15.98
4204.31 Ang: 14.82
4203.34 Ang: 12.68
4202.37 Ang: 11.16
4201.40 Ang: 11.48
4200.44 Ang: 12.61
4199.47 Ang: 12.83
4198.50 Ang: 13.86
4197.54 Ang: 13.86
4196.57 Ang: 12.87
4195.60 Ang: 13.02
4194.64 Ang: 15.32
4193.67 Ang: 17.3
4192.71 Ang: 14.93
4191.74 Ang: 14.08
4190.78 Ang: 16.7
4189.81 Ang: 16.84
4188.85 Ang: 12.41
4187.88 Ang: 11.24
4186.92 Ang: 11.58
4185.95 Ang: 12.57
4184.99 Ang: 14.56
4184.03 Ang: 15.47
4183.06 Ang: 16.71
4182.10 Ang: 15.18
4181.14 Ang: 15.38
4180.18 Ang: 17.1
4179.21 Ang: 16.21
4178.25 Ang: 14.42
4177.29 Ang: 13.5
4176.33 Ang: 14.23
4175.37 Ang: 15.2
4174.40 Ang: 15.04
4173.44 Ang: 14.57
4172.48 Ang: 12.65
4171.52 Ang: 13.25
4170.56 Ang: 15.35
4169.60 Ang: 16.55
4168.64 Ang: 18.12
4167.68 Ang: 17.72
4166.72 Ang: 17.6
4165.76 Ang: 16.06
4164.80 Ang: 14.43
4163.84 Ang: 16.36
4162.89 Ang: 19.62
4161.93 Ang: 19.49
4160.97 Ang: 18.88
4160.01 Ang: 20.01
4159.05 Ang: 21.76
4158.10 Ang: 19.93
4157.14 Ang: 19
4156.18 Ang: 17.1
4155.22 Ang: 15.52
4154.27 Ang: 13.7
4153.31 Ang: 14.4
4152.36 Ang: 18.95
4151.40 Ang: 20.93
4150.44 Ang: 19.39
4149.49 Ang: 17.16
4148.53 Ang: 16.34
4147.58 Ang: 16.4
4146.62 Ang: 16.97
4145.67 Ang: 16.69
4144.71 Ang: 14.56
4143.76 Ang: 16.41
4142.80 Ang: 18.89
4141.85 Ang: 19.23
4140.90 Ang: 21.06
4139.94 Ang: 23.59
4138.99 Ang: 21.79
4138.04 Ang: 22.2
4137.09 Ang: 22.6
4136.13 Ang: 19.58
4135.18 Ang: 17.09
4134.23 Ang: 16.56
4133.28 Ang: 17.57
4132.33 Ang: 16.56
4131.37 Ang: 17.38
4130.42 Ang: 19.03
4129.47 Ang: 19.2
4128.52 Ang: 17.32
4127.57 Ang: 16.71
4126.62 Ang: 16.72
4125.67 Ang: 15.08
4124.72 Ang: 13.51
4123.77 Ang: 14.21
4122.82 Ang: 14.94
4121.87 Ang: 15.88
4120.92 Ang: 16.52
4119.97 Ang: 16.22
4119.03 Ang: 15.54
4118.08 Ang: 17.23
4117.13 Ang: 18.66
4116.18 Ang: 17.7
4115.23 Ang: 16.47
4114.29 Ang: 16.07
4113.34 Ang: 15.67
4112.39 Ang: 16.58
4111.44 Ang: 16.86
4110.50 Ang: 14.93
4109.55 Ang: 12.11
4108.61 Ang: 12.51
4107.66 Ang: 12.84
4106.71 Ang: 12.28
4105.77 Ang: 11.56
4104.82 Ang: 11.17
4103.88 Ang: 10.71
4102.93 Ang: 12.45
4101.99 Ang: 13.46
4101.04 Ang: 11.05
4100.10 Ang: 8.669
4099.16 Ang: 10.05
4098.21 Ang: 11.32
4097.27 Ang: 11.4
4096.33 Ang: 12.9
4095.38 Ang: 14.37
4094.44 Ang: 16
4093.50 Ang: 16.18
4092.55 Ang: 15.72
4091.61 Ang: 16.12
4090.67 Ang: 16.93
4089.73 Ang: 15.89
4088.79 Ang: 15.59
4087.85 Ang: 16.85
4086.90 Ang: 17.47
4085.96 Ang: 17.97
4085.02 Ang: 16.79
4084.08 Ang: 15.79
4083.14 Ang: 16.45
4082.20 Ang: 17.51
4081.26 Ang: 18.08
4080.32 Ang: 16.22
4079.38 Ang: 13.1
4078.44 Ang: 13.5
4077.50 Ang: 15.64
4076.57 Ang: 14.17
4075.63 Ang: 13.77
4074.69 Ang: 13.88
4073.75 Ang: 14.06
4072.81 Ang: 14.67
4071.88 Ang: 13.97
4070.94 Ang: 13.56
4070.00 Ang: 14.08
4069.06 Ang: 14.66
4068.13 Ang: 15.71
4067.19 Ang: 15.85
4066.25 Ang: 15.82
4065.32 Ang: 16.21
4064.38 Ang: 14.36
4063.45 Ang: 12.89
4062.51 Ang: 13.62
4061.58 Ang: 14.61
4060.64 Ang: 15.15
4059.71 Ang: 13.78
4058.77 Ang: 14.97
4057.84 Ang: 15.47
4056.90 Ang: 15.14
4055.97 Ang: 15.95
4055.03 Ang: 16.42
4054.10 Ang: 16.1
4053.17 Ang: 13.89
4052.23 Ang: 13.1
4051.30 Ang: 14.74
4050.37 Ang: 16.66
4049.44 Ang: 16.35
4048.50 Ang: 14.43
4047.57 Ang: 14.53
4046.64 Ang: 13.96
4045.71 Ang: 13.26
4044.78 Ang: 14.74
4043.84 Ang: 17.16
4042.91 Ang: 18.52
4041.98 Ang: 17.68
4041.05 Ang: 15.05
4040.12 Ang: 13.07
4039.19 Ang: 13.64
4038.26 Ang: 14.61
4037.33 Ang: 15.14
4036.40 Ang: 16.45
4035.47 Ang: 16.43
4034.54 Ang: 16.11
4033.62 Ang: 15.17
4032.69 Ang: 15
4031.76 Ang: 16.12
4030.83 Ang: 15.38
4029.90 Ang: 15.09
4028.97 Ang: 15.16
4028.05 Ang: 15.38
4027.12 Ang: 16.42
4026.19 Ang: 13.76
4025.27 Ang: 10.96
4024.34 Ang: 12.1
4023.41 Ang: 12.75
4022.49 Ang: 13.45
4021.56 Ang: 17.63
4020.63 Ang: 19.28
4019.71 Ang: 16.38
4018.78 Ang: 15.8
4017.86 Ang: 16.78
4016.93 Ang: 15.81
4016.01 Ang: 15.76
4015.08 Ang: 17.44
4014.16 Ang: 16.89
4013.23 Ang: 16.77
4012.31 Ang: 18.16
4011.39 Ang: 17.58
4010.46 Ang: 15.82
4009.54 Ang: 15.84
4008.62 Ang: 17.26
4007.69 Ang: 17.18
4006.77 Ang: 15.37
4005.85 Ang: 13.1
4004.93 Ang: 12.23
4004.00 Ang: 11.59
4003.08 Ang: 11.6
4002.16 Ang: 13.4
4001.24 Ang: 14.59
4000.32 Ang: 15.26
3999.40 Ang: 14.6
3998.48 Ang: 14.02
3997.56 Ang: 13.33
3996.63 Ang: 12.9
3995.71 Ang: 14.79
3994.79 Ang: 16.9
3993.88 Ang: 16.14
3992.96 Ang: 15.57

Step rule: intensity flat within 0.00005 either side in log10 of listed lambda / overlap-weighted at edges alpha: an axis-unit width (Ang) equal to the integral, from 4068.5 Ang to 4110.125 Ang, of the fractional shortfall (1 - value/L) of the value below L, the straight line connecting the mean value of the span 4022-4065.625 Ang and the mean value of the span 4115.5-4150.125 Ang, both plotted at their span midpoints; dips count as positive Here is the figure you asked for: 5.31 Ang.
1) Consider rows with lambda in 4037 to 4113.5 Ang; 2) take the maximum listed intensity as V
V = 18.52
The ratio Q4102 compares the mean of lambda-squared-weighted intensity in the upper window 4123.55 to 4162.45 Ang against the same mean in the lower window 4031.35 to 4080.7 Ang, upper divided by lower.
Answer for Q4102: 1.26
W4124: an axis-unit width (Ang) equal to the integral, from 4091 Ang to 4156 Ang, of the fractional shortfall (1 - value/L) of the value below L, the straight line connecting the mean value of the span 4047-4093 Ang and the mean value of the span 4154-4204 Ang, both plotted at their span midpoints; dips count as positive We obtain -2.8 Ang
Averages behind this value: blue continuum 15.3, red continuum 15.3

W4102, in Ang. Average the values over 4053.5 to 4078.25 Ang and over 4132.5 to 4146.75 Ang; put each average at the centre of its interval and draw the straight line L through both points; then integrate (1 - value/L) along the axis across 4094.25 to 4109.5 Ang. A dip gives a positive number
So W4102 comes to 4.4 Ang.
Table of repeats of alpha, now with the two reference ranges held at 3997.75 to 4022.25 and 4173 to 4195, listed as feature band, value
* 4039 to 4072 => 0.8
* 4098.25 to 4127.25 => 1.7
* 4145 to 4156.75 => -1.6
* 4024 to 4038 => 0.4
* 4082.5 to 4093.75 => -0.9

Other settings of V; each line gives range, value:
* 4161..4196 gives 19.62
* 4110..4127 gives 18.66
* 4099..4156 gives 23.59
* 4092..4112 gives 16.86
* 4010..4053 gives 19.28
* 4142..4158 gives 20.93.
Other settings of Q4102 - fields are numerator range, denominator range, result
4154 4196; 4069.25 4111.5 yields 1.16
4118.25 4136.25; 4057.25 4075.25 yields 1.17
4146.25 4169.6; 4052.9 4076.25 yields 1.26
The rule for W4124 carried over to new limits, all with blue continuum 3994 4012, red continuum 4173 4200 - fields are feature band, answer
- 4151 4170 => -4.2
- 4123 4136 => -1.9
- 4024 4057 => -1.1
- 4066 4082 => -0.2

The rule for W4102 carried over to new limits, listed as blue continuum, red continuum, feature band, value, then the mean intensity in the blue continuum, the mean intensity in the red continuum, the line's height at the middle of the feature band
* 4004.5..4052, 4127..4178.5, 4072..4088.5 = 0.7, 15.5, 17.5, 16.3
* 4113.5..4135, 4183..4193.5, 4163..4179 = -0.6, 16.6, 14.3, 14.9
